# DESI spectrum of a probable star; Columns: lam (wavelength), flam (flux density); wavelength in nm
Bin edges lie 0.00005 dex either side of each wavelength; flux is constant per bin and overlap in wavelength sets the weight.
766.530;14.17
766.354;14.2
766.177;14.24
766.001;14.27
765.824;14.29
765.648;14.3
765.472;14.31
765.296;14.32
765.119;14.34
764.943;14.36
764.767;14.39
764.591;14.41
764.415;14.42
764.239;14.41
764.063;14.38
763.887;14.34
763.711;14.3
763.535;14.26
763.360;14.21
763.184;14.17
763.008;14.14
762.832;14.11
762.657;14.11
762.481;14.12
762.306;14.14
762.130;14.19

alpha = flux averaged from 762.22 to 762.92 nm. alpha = 14.1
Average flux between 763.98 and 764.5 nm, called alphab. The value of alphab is 14.4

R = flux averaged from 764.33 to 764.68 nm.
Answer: 14.4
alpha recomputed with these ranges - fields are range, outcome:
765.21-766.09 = 14.3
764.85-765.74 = 14.3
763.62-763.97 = 14.3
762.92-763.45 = 14.2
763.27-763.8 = 14.3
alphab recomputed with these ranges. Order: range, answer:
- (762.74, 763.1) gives 14.1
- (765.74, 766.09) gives 14.3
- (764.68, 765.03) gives 14.4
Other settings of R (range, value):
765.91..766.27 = 14.2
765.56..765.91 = 14.3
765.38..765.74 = 14.3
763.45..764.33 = 14.3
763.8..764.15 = 14.4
